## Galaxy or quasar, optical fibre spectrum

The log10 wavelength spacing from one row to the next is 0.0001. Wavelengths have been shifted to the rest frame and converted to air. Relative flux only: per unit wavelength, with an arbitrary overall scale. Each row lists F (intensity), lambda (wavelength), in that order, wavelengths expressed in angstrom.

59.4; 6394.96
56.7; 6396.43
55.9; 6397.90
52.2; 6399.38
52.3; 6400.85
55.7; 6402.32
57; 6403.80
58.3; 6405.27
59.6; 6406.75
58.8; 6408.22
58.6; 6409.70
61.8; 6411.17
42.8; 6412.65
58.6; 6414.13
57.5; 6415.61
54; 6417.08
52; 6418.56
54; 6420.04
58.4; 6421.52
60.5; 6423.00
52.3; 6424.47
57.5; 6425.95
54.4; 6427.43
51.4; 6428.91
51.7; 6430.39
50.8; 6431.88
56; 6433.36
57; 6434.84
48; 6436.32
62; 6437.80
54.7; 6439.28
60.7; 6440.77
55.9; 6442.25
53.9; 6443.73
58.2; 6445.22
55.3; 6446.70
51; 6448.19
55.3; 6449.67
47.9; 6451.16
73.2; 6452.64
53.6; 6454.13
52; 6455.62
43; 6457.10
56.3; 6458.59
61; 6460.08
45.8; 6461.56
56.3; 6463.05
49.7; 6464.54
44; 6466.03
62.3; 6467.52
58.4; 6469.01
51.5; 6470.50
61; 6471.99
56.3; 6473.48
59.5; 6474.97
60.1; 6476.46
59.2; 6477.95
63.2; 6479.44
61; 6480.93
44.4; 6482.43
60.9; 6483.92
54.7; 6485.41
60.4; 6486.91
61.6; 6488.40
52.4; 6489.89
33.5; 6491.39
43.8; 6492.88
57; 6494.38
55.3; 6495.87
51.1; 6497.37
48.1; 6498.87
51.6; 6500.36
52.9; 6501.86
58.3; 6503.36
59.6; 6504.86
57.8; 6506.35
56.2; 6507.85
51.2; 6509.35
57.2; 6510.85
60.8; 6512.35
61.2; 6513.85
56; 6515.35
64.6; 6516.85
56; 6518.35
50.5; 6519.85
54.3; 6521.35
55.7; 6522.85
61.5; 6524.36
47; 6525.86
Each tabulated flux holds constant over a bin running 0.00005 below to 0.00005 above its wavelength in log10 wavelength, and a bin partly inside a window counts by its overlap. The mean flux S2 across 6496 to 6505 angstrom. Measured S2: 53.3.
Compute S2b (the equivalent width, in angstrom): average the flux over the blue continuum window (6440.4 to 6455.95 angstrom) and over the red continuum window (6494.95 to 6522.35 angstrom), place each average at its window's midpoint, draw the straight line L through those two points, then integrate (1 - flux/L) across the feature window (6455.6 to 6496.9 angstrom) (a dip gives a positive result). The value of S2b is 1.07 angstrom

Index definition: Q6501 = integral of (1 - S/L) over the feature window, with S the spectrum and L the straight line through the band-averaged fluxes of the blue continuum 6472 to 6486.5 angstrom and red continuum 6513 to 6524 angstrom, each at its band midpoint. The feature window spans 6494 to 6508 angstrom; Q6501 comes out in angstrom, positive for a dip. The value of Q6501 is 0.7 angstrom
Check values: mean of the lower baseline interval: 57.9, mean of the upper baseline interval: 57.1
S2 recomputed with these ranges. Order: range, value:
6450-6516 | 55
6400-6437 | 55.2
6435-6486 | 55.6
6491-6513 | 53.2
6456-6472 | 53.2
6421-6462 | 55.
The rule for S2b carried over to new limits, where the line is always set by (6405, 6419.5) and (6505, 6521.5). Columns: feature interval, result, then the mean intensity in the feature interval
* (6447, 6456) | 0.1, 55.6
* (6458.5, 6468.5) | 0.5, 53.6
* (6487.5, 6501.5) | 1.5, 50.7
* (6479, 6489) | -0.2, 57.8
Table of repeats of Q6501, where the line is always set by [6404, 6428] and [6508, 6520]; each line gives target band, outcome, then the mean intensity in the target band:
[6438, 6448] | 0.0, 56.4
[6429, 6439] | 0.4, 54.1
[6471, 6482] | -0.5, 59.4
